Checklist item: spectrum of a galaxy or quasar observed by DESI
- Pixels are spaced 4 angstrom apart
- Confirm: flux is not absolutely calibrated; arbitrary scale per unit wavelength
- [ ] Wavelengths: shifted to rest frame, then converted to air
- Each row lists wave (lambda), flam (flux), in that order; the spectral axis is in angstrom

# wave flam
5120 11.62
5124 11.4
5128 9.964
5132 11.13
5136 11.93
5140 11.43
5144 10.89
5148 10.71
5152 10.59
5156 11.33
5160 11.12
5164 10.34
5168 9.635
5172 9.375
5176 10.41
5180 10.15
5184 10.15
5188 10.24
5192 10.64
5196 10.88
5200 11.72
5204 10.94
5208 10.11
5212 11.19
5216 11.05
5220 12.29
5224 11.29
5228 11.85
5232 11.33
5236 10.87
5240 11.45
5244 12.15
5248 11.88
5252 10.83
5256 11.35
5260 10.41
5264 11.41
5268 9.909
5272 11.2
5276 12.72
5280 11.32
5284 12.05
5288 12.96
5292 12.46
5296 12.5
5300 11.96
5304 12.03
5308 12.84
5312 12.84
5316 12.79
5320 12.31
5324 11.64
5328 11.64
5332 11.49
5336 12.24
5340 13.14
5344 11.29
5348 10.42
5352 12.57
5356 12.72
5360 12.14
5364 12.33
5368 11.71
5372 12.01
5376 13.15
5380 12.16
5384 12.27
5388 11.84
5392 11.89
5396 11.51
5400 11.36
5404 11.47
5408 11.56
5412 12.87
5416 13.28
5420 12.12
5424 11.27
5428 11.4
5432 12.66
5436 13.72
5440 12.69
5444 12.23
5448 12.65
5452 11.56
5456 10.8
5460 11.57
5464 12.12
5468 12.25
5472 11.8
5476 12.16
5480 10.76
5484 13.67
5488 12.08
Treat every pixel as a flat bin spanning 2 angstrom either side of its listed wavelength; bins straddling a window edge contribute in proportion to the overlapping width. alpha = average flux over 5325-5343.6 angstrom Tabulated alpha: 12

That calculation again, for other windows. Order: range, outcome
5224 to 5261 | 11.4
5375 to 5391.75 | 12.3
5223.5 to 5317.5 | 11.8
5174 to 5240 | 11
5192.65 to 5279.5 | 11.3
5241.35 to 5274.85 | 11.2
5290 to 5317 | 12.5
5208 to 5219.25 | 11.1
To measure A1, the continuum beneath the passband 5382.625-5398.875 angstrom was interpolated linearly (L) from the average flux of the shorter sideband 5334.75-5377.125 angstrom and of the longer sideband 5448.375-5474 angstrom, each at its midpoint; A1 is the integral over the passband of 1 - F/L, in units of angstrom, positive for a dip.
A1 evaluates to 0.23 angstrom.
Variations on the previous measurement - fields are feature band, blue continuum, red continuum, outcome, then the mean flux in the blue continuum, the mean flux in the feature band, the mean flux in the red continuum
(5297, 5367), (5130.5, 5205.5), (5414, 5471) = -3.4 angstrom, 10.7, 12.1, 12.2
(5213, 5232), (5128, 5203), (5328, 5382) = -0.8 angstrom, 10.7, 11.6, 12.1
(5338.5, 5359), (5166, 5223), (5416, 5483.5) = -0.9 angstrom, 10.6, 12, 12.1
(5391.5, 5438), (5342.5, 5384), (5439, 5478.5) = -0.4 angstrom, 12.1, 12.1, 11.9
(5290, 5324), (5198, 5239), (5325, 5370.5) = -1.9 angstrom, 11.3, 12.4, 12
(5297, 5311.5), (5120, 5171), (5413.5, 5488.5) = -1.0 angstrom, 10.9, 12.4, 12.2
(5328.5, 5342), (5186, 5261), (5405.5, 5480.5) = -0.7 angstrom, 11.2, 12.2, 12.1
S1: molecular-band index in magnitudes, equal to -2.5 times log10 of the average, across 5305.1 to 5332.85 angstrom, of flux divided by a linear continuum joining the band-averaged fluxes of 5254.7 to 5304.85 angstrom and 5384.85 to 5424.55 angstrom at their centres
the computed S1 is -0.04 mag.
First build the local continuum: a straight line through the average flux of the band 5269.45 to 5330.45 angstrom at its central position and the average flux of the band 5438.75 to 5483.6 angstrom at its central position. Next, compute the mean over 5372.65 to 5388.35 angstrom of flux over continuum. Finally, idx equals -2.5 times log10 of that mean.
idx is -0.029 mag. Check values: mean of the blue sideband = 12.2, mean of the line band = 12.4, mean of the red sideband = 11.9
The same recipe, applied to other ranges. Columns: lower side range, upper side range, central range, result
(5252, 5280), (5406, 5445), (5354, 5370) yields -0.030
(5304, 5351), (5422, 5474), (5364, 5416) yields 0.001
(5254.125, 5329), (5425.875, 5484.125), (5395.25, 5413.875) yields 0.025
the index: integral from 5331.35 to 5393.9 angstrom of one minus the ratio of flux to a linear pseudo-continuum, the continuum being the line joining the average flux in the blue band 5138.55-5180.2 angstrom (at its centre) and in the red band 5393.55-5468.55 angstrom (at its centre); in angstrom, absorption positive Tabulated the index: -2.3 angstrom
